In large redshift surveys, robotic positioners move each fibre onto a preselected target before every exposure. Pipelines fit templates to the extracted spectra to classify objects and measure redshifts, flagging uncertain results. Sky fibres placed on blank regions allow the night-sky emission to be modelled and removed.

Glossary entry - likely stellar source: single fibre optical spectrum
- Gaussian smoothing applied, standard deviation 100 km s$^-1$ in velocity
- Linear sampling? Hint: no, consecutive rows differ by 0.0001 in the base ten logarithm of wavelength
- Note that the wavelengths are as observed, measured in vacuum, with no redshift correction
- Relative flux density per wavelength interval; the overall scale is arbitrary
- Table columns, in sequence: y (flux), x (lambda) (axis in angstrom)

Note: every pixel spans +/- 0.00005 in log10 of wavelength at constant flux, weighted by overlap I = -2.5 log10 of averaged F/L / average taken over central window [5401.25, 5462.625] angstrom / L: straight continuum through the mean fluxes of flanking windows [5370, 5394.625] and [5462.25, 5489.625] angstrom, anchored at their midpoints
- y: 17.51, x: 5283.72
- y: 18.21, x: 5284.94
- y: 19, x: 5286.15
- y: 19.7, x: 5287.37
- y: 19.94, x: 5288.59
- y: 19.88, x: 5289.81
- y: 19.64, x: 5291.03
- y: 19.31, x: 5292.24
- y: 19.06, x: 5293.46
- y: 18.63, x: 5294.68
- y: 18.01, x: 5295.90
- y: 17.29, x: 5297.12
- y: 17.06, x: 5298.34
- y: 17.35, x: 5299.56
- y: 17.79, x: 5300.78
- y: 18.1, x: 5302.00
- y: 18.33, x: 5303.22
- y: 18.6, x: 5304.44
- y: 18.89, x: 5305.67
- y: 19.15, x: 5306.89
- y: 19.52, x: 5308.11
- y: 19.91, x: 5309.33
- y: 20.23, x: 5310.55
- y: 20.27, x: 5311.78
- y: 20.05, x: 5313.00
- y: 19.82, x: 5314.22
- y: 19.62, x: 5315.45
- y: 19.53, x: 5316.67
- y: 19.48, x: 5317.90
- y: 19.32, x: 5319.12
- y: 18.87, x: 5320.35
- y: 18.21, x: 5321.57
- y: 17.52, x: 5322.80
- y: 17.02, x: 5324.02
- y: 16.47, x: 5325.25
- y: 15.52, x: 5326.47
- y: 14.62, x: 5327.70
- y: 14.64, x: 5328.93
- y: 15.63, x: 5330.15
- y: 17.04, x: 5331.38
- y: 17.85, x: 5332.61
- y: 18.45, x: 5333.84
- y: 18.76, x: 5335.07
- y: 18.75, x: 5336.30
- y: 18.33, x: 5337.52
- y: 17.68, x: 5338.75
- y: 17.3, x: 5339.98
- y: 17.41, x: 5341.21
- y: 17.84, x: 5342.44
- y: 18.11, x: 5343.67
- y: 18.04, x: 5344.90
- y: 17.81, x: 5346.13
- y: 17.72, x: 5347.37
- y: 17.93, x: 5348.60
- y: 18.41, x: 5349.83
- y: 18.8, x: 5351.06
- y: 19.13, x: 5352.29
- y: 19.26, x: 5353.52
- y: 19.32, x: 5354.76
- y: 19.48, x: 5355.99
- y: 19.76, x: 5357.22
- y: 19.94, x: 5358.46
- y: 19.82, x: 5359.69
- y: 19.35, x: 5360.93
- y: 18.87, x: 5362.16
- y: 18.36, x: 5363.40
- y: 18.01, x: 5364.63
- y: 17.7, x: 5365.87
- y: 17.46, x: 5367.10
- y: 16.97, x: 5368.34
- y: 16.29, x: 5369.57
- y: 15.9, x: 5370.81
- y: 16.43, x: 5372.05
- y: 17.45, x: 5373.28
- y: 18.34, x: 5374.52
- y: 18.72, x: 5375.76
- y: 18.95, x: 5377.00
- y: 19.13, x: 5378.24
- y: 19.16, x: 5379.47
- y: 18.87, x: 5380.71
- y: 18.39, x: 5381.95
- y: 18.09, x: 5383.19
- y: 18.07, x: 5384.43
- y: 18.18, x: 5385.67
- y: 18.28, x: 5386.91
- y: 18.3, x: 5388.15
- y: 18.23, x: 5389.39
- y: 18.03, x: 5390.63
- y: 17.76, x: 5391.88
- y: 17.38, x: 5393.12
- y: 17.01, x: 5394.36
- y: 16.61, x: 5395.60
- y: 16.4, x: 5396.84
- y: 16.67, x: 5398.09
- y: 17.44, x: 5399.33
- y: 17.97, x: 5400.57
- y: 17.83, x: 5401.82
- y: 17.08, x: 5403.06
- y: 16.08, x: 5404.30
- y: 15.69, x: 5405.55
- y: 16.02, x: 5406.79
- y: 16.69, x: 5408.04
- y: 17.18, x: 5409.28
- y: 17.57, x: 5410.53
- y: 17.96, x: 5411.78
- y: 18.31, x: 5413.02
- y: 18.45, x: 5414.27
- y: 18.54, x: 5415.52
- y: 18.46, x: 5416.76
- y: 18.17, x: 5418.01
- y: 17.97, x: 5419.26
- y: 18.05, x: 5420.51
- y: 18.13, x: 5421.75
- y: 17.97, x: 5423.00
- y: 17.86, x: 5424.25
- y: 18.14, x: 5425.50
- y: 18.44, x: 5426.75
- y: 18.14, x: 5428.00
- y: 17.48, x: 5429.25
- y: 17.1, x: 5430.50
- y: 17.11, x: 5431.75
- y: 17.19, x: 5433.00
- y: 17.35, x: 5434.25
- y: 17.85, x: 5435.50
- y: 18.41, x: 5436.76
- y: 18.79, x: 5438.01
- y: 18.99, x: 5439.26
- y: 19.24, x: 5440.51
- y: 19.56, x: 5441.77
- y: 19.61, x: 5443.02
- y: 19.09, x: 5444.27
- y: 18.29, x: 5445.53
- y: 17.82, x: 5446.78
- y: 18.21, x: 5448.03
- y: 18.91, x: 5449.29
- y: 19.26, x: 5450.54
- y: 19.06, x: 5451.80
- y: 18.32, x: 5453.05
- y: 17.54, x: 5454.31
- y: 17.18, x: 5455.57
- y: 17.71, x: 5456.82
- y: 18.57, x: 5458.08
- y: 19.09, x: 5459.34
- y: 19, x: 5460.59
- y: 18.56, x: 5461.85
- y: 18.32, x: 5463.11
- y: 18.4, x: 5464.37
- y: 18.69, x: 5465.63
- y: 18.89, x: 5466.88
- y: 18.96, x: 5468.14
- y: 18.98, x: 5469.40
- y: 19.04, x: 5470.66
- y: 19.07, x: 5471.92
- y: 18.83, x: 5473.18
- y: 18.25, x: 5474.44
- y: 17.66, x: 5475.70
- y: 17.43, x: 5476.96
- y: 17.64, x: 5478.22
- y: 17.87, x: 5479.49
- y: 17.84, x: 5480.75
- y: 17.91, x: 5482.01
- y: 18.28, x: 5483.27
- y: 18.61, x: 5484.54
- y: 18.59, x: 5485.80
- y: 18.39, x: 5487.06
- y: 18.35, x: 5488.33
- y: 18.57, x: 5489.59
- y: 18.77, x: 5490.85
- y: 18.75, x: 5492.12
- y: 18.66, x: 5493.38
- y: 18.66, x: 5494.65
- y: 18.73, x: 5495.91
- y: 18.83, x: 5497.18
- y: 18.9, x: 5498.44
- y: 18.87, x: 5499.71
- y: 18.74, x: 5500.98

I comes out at 0.01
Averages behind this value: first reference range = 18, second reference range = 18.4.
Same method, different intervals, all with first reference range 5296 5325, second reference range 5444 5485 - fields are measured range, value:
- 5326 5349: 0.08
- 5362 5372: 0.08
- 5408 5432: 0.03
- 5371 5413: 0.06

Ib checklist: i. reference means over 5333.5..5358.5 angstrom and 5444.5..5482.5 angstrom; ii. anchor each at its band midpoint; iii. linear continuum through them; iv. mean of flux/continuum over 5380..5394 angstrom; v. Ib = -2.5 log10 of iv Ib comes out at 0.018 mag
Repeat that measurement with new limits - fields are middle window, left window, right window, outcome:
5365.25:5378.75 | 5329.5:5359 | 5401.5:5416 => 0.017 mag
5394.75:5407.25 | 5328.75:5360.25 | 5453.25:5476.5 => 0.096 mag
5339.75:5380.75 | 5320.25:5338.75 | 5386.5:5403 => -0.060 mag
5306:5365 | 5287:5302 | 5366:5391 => -0.007 mag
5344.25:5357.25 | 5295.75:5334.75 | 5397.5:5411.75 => -0.059 mag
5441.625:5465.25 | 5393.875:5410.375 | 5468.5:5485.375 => -0.043 mag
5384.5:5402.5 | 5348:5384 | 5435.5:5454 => 0.057 mag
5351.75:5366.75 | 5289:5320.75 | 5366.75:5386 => -0.052 mag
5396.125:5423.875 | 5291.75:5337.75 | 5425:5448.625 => 0.047 mag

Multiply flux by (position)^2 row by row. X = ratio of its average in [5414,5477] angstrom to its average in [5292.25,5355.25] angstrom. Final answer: 1.06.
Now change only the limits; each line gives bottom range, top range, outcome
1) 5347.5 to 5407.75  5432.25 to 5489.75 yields 1.06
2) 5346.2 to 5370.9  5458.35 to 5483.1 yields 1.04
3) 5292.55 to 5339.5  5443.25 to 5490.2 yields 1.07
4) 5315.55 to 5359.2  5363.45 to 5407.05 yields 0.99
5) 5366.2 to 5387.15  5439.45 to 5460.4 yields 1.07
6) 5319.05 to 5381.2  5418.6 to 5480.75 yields 1.06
